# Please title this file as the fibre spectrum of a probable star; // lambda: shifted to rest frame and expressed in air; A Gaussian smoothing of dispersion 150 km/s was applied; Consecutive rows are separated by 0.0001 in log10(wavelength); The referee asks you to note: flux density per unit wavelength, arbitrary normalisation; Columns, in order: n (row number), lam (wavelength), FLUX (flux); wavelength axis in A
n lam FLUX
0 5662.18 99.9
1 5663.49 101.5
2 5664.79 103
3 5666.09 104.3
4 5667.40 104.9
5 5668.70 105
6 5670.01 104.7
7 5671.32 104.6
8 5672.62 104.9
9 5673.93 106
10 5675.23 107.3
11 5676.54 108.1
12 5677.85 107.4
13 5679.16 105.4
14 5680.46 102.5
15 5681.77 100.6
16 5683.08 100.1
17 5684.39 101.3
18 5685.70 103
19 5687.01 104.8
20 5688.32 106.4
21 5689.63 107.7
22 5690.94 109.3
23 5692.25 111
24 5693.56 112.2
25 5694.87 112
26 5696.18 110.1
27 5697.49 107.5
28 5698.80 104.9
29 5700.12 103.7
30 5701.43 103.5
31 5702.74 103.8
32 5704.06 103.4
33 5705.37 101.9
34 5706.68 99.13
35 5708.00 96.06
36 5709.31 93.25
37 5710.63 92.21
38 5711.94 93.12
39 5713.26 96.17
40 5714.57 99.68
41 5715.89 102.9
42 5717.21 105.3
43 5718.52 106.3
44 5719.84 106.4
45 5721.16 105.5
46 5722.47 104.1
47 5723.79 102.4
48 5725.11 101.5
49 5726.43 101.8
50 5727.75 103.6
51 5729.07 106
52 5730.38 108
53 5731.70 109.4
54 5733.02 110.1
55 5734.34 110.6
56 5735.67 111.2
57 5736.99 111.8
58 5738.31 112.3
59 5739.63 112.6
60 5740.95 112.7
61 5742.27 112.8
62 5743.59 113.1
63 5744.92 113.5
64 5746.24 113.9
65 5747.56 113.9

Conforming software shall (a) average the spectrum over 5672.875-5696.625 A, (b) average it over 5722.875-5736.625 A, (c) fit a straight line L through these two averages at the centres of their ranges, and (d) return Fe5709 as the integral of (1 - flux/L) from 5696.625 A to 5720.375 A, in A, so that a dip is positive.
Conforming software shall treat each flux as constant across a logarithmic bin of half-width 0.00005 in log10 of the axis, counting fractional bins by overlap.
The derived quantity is 1.2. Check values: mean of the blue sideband 106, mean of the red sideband 106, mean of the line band 101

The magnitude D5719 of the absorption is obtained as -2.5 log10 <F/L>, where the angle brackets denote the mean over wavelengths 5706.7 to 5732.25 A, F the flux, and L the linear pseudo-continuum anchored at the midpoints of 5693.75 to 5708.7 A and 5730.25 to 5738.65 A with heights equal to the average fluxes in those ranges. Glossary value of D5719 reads 0.06 mag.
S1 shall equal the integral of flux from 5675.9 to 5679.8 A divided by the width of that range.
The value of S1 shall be 107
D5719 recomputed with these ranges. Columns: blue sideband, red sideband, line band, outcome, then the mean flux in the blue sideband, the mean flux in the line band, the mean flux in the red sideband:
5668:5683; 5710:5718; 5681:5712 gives -0.023 mag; 105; 104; 98.5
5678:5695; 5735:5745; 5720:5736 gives 0.048 mag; 106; 106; 112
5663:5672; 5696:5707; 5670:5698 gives -0.022 mag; 104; 106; 104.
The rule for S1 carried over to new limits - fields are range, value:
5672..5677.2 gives 107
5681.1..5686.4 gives 101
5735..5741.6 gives 112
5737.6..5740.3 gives 113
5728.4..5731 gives 107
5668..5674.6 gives 105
